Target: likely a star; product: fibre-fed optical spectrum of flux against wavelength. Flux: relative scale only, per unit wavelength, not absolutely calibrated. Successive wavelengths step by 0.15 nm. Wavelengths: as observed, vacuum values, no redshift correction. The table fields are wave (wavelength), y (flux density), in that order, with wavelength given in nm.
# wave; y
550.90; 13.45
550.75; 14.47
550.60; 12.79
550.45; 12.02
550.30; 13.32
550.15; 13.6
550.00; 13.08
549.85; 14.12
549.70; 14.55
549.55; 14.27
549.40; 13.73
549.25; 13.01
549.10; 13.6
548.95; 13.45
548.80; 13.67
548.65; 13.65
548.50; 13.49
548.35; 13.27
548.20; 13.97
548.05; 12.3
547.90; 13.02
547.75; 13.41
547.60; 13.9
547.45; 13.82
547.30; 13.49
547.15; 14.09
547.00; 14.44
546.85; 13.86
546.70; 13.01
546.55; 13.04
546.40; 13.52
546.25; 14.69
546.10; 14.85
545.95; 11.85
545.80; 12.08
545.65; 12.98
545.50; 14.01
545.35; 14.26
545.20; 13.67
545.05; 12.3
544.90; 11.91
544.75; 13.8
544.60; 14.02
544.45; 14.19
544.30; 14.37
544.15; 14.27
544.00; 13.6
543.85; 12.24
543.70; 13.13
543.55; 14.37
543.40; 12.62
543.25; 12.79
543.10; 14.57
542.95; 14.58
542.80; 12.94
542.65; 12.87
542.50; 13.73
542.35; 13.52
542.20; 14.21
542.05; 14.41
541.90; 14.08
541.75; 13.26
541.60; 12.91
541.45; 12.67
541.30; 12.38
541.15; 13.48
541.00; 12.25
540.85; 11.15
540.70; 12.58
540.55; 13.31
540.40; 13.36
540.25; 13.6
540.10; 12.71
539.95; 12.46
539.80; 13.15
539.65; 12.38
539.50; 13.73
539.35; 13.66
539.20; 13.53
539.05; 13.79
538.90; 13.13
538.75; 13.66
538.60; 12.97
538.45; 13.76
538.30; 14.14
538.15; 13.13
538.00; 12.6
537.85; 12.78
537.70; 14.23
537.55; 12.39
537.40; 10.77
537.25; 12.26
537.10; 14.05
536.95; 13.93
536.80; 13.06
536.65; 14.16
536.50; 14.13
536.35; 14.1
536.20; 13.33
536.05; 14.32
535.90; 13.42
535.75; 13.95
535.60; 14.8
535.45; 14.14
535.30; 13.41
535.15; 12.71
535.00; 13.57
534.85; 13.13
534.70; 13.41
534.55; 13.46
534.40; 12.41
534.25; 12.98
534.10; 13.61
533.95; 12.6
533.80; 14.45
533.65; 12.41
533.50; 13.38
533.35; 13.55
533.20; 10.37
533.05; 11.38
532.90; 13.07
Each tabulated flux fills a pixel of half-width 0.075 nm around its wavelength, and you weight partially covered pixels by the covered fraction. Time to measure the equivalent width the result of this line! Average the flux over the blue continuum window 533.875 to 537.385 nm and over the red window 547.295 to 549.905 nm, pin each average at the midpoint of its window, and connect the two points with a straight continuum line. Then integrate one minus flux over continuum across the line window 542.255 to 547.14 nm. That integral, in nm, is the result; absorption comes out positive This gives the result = 0.02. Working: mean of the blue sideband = 13.5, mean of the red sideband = 13.6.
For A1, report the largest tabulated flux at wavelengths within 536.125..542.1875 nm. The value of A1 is 14.41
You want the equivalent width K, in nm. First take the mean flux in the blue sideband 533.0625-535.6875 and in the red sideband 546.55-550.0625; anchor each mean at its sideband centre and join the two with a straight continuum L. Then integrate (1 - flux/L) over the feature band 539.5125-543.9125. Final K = 0.07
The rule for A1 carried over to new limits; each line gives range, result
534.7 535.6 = 14.8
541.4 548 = 14.85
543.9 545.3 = 14.37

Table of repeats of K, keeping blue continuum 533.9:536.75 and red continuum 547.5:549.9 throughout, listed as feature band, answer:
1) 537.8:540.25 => 0.060 nm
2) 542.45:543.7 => 0.004 nm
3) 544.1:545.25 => 0.003 nm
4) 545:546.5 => 0.016 nm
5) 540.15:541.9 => 0.091 nm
